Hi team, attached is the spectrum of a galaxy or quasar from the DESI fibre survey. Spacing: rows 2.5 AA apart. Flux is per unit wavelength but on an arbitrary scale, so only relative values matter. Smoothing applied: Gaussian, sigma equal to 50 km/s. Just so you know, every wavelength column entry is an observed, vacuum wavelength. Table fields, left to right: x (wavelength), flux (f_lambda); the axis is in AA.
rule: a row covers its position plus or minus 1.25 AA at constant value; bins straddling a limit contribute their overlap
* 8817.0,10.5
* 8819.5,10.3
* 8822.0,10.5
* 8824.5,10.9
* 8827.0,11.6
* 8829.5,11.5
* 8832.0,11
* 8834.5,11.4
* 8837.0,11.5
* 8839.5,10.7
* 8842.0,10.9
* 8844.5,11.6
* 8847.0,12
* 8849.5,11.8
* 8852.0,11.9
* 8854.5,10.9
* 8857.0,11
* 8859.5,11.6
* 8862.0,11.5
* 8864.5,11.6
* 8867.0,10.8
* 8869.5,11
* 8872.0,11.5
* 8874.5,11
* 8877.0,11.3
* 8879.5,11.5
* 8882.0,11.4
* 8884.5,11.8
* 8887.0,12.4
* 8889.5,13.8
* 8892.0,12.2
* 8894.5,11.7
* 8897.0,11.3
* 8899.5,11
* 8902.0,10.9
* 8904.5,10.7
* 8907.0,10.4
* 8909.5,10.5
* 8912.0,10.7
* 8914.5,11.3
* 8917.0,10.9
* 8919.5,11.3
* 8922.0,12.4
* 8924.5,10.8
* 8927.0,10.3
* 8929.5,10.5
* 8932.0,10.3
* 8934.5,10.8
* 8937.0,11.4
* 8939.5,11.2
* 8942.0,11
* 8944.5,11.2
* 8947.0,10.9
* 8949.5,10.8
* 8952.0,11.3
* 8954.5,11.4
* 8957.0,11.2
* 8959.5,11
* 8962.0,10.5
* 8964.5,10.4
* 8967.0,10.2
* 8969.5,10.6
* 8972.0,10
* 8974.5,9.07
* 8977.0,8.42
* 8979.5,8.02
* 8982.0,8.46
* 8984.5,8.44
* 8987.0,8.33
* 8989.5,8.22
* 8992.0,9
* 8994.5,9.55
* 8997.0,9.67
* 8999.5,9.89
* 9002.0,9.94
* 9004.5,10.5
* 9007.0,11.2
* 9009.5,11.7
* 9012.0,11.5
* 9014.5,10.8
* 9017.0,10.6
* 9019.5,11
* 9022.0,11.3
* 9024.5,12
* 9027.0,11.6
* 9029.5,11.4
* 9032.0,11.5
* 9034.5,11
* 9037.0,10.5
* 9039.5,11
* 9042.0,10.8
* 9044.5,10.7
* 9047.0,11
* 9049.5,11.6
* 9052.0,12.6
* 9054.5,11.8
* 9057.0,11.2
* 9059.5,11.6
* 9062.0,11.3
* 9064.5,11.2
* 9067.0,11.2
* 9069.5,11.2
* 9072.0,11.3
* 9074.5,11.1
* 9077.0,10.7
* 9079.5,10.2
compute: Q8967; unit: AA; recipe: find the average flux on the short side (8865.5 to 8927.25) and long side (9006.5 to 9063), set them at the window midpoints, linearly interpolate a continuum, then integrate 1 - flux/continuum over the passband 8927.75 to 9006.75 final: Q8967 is 8.6 AA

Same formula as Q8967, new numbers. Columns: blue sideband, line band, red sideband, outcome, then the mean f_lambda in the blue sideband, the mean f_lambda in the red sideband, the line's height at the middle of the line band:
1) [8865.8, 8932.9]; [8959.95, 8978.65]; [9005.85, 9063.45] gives 2.3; 11.3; 11.3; 11.3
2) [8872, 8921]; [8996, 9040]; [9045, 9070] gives 1.8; 11.4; 11.5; 11.4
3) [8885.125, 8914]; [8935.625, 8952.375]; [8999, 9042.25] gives 0.3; 11.4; 11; 11.3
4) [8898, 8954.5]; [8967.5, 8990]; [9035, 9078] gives 4.4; 10.9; 11.2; 11.1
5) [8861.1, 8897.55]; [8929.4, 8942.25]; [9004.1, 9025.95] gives 0.7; 11.7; 11.2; 11.5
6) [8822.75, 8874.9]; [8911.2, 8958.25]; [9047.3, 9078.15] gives 1.3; 11.3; 11.4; 11.3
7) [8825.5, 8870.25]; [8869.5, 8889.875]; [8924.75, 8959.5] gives -0.9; 11.4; 10.9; 11.2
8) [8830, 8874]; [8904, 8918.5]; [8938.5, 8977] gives 0.2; 11.3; 10.6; 10.9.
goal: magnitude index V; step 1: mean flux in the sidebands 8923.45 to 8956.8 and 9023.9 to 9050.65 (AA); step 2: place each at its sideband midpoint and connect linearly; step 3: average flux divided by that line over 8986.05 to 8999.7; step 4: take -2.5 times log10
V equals 0.22 mag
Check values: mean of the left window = 10.9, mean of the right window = 11.2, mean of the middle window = 9.07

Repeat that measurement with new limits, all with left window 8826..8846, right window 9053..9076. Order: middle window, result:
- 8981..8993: 0.31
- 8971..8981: 0.27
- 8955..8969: 0.06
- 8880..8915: -0.01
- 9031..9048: 0.04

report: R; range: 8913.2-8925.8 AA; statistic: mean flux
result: 11.3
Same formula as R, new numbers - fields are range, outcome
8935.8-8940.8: 11.3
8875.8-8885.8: 11.5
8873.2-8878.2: 11.2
